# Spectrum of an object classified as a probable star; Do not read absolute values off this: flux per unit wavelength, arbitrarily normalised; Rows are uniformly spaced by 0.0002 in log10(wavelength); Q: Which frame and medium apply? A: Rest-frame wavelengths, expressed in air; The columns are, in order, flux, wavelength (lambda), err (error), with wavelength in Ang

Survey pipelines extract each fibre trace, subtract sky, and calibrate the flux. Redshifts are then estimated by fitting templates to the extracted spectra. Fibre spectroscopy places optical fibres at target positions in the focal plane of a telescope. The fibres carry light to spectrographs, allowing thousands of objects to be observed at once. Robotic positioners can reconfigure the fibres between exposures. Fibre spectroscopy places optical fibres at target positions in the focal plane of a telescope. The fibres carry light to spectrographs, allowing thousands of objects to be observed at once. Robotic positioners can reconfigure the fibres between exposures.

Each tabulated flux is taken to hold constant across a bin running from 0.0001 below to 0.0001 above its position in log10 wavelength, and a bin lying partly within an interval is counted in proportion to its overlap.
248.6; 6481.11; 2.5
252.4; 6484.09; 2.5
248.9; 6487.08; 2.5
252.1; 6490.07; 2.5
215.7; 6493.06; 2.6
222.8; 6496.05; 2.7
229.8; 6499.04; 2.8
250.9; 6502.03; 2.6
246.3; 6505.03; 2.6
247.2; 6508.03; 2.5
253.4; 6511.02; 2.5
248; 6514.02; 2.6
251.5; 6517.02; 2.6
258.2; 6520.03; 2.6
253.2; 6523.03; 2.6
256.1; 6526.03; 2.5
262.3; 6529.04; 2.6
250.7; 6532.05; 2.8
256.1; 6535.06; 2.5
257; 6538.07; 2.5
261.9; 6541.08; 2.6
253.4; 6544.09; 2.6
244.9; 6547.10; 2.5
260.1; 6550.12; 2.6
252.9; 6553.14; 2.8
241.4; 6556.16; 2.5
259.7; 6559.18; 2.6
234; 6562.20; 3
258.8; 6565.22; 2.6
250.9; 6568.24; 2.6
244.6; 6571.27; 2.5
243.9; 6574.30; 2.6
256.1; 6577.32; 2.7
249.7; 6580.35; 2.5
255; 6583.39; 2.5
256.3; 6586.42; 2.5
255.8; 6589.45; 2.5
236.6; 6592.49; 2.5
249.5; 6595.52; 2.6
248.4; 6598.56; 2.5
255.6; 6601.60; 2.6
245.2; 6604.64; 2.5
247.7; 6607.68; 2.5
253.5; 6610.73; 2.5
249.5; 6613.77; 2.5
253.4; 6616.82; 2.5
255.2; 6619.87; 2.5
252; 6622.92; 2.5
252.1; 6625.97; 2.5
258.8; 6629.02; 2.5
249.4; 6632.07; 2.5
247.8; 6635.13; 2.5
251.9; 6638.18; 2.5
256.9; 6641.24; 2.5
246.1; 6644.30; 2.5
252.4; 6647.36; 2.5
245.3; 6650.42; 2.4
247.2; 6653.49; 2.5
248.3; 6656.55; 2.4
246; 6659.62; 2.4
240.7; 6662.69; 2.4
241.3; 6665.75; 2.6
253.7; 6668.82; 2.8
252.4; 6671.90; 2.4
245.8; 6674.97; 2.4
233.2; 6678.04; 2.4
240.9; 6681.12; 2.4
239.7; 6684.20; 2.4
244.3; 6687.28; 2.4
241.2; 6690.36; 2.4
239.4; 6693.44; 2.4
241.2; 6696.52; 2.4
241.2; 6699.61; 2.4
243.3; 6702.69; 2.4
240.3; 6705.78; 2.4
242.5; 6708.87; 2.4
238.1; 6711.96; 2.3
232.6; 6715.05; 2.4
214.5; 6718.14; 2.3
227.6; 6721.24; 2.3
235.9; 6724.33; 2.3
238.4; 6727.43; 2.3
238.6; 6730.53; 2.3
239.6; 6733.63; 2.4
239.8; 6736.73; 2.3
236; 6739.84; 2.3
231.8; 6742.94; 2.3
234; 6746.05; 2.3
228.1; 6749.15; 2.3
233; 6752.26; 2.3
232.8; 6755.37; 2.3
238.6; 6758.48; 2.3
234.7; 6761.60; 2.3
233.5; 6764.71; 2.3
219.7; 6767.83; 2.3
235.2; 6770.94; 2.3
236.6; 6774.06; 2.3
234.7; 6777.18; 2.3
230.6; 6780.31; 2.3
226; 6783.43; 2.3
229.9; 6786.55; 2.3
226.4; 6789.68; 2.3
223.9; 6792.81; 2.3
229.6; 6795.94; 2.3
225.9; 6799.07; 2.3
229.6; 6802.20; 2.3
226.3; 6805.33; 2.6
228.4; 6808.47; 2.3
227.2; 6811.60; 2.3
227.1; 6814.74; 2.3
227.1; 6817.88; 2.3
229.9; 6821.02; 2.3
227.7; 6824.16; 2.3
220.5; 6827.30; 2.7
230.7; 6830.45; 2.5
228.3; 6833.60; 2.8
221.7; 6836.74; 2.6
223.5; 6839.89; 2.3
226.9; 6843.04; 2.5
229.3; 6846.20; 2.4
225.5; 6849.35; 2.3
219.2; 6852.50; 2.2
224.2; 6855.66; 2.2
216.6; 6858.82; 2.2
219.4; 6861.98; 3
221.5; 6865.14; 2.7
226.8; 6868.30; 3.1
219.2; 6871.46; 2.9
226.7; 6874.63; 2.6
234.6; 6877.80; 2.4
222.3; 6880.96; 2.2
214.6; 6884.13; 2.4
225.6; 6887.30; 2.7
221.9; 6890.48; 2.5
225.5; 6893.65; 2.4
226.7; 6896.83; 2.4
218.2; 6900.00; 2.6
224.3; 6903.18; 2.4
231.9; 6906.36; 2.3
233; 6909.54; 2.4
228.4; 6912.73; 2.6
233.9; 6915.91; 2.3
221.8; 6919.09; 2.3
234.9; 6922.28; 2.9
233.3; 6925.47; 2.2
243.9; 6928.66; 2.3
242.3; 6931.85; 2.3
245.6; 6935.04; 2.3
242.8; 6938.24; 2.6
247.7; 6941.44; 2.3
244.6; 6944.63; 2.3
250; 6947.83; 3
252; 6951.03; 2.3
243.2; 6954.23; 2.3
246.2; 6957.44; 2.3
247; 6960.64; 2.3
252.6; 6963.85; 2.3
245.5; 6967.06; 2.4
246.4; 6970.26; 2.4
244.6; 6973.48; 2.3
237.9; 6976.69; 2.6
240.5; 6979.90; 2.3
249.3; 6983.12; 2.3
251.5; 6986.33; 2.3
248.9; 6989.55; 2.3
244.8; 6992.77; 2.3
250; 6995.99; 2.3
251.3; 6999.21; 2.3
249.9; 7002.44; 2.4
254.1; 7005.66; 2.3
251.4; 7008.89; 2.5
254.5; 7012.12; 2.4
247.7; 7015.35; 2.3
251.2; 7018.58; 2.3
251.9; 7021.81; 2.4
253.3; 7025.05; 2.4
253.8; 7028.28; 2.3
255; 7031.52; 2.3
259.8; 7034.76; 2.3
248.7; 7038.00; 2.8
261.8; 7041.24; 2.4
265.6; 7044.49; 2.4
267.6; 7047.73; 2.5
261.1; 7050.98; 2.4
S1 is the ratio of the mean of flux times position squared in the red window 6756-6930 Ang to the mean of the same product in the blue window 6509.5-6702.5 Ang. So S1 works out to 1.0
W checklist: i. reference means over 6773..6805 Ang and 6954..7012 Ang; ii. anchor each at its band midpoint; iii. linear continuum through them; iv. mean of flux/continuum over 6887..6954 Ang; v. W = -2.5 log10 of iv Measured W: 0.03 mag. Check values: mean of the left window 229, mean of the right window 248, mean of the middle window 235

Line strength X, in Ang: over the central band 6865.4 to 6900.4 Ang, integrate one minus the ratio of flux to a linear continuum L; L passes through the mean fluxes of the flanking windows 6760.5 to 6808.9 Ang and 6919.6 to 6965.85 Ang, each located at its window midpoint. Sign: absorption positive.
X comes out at 2.1 Ang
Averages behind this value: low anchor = 229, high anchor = 244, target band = 224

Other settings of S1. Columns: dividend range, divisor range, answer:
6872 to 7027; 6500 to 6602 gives 1.08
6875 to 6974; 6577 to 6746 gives 1.04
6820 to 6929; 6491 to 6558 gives 1.01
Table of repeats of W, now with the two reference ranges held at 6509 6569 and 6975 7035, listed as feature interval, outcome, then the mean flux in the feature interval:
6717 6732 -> 0.09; 231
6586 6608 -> 0.02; 249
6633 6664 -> 0.02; 248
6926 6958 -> 0.02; 245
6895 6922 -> 0.11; 228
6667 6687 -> 0.04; 244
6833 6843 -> 0.12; 225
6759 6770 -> 0.10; 231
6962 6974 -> 0.01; 247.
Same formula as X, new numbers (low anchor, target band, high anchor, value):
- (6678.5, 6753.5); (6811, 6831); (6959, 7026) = 1.2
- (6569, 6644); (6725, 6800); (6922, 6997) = 4.8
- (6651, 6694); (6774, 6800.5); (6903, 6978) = 1.5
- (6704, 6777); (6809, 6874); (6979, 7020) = 4.2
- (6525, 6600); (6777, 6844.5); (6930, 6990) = 5.7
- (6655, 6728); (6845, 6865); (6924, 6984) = 1.7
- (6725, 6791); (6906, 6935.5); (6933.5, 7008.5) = 1.1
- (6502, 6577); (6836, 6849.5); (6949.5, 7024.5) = 1.3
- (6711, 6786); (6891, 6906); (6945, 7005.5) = 1.1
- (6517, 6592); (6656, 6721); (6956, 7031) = 2.8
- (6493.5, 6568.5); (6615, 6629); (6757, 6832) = -0.6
